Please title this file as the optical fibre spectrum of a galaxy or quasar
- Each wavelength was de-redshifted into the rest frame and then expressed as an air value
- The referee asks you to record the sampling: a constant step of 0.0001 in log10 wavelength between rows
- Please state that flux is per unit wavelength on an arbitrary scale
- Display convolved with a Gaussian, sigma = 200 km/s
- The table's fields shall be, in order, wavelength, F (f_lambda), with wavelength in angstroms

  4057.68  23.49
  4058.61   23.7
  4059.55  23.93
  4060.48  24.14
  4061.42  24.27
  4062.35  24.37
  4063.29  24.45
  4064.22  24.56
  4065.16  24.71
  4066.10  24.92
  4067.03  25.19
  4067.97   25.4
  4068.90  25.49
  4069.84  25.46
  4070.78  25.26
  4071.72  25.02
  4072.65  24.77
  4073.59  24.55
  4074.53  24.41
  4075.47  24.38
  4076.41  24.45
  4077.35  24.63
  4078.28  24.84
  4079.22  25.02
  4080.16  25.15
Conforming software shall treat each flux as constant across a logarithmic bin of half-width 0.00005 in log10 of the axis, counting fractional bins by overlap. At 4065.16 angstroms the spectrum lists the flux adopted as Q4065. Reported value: 24.71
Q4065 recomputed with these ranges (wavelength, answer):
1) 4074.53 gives 24.41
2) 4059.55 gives 23.93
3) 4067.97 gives 25.4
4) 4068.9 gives 25.49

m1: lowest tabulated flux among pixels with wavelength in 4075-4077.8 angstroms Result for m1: 24.38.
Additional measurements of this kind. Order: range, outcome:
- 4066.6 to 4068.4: 25.19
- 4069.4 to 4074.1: 24.55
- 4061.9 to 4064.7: 24.37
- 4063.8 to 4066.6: 24.56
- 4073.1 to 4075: 24.41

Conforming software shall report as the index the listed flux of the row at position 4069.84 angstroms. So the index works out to 25.46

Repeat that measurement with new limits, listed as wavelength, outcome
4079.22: 25.02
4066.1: 24.92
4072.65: 24.77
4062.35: 24.37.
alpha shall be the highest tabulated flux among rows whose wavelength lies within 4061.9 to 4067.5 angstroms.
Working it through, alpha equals 25.19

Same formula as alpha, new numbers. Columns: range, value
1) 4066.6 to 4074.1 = 25.49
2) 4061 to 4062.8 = 24.37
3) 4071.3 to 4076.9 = 25.02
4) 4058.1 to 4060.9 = 24.14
